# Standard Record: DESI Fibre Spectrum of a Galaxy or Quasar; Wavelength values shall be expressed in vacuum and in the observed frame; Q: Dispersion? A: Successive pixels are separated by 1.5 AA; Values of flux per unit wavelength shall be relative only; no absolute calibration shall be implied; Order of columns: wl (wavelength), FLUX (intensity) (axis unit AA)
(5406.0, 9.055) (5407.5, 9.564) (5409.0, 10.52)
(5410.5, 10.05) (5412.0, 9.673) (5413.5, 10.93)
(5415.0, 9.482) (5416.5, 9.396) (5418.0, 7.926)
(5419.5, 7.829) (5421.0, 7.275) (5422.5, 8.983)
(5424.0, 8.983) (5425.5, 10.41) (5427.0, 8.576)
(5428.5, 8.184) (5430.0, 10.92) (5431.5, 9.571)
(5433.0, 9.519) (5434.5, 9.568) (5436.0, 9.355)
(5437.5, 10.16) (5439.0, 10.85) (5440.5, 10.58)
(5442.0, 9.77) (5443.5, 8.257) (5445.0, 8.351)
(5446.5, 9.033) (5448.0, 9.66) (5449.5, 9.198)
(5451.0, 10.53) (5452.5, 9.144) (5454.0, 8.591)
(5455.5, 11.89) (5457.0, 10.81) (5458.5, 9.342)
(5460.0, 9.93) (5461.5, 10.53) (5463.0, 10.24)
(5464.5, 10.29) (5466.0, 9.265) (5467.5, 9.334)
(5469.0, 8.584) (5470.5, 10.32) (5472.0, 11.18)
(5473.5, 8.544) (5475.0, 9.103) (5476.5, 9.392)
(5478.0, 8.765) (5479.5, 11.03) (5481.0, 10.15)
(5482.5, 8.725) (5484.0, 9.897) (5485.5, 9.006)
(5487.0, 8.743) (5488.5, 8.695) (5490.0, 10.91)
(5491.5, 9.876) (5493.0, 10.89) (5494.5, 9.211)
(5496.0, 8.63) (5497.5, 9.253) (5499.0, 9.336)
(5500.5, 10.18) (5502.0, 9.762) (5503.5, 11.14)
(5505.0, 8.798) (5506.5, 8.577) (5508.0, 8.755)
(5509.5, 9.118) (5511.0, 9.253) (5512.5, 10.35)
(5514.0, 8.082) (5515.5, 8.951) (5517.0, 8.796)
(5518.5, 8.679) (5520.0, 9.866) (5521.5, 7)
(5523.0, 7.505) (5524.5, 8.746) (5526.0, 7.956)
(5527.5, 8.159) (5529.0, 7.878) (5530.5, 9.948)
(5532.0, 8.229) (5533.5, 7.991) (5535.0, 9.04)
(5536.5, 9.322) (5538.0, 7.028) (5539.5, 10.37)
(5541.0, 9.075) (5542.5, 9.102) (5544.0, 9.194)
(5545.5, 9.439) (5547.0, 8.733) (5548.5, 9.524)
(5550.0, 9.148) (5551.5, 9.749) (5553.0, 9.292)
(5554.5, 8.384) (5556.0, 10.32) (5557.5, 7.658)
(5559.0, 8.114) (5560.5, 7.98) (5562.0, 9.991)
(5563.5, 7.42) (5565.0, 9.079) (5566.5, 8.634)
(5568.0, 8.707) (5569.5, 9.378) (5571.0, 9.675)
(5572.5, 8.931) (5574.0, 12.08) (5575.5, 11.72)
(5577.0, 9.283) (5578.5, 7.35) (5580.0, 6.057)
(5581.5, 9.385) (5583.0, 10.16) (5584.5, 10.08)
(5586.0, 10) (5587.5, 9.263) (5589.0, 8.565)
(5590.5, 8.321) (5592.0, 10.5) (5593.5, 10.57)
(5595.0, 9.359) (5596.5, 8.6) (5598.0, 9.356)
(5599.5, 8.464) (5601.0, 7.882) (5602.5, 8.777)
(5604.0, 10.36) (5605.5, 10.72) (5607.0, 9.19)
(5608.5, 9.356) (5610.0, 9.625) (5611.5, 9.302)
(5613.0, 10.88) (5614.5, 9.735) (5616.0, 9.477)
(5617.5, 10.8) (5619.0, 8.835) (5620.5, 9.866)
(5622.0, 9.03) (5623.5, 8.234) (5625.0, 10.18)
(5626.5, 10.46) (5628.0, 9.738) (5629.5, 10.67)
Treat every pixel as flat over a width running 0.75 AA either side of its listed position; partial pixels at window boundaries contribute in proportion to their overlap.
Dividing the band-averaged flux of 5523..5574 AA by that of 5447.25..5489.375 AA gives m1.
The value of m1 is 0.92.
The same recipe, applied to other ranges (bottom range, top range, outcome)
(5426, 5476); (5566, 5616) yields 0.97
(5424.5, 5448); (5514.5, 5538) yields 0.89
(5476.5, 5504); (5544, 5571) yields 0.93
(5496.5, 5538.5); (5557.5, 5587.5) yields 1.03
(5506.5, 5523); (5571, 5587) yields 1.08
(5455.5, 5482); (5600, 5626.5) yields 0.97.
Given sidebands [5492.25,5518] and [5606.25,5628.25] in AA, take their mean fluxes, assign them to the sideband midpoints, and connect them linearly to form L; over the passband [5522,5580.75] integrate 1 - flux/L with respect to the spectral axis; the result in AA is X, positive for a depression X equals 3.7 AA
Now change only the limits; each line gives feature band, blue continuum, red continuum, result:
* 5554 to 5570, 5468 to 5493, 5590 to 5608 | 1.25 AA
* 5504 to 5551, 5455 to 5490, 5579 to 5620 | 3.79 AA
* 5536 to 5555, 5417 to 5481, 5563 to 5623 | 0.63 AA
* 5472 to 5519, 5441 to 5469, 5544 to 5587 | 0.32 AA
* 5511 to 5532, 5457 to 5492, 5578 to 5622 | 2.05 AA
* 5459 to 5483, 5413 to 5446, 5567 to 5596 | -0.99 AA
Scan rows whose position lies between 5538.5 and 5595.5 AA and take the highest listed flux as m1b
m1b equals 12.08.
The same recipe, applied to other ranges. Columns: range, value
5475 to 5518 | 11.14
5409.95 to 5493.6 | 11.89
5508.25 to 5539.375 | 10.35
